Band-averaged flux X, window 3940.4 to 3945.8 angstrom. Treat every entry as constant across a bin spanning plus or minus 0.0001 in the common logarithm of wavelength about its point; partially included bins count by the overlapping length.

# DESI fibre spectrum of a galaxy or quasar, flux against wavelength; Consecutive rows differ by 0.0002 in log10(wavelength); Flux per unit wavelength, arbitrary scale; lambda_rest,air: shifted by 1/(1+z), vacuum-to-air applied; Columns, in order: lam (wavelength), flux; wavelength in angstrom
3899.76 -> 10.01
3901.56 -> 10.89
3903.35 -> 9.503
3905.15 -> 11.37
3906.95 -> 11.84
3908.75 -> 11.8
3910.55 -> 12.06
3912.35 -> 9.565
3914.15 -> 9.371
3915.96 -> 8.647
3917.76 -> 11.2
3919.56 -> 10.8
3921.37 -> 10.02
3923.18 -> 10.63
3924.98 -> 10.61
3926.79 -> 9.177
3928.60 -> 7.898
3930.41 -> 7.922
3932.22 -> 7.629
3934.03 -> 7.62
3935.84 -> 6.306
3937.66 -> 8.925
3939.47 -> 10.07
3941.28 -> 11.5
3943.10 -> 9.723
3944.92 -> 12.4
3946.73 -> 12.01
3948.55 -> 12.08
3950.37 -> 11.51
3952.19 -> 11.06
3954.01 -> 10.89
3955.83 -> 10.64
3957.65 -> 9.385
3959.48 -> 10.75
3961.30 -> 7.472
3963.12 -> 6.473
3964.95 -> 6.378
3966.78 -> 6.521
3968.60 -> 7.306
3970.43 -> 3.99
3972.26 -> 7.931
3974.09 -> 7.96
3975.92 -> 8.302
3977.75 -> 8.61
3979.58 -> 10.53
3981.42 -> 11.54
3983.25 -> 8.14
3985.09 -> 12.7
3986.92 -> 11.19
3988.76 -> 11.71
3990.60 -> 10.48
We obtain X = 11.2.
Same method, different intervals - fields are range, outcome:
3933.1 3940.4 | 8.25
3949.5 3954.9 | 11.2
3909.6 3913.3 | 10.8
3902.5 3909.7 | 11.1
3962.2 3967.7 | 6.47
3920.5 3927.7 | 10.1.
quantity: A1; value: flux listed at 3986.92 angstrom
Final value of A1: 11.19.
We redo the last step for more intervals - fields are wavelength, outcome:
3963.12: 6.473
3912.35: 9.565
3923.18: 10.63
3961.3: 7.472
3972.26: 7.931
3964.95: 6.378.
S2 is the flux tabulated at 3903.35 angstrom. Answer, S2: 9.503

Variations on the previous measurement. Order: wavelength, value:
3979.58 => 10.53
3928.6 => 7.898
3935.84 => 6.306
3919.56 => 10.8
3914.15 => 9.371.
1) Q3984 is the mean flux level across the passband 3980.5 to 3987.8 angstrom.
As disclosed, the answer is 10.9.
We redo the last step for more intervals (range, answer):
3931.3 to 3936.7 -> 7.2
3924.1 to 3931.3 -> 8.89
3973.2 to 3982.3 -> 9.38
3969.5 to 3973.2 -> 5.97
